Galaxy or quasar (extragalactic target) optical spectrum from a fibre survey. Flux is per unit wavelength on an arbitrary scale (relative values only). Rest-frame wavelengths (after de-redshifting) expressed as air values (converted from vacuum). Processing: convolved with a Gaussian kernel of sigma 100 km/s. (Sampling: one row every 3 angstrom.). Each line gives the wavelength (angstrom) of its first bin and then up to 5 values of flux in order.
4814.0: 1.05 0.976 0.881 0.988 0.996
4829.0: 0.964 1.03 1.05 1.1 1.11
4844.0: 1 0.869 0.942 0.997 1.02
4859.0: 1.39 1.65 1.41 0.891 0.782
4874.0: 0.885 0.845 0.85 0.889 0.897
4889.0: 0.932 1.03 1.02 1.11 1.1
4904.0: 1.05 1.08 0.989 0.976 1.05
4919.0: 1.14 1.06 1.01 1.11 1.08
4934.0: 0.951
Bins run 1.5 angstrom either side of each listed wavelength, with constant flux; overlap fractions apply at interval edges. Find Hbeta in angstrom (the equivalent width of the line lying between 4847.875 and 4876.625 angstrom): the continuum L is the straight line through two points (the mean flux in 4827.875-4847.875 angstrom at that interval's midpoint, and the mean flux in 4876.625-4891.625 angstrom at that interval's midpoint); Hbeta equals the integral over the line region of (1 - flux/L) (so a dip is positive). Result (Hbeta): -4.06 angstrom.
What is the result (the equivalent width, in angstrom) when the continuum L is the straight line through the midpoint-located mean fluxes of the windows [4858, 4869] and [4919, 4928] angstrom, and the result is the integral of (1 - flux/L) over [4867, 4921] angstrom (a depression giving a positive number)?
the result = 10.0 angstrom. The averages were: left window 1.35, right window 1.07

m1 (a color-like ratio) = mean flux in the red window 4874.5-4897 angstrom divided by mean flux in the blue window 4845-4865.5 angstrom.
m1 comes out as 0.8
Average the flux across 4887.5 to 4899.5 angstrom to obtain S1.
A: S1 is 1.02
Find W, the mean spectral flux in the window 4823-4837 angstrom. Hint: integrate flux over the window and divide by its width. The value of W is 1.01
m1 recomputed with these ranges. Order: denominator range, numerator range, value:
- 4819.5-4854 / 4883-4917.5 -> 1.02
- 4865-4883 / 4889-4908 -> 1.17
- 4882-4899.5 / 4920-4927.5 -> 1.07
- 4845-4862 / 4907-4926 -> 0.95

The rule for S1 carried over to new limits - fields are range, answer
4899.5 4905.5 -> 1.08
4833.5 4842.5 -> 1.09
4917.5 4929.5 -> 1.08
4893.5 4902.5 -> 1.08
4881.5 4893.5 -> 0.937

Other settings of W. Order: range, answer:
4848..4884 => 1.05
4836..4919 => 1.03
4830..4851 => 1.01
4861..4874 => 1.13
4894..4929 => 1.06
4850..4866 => 1.26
